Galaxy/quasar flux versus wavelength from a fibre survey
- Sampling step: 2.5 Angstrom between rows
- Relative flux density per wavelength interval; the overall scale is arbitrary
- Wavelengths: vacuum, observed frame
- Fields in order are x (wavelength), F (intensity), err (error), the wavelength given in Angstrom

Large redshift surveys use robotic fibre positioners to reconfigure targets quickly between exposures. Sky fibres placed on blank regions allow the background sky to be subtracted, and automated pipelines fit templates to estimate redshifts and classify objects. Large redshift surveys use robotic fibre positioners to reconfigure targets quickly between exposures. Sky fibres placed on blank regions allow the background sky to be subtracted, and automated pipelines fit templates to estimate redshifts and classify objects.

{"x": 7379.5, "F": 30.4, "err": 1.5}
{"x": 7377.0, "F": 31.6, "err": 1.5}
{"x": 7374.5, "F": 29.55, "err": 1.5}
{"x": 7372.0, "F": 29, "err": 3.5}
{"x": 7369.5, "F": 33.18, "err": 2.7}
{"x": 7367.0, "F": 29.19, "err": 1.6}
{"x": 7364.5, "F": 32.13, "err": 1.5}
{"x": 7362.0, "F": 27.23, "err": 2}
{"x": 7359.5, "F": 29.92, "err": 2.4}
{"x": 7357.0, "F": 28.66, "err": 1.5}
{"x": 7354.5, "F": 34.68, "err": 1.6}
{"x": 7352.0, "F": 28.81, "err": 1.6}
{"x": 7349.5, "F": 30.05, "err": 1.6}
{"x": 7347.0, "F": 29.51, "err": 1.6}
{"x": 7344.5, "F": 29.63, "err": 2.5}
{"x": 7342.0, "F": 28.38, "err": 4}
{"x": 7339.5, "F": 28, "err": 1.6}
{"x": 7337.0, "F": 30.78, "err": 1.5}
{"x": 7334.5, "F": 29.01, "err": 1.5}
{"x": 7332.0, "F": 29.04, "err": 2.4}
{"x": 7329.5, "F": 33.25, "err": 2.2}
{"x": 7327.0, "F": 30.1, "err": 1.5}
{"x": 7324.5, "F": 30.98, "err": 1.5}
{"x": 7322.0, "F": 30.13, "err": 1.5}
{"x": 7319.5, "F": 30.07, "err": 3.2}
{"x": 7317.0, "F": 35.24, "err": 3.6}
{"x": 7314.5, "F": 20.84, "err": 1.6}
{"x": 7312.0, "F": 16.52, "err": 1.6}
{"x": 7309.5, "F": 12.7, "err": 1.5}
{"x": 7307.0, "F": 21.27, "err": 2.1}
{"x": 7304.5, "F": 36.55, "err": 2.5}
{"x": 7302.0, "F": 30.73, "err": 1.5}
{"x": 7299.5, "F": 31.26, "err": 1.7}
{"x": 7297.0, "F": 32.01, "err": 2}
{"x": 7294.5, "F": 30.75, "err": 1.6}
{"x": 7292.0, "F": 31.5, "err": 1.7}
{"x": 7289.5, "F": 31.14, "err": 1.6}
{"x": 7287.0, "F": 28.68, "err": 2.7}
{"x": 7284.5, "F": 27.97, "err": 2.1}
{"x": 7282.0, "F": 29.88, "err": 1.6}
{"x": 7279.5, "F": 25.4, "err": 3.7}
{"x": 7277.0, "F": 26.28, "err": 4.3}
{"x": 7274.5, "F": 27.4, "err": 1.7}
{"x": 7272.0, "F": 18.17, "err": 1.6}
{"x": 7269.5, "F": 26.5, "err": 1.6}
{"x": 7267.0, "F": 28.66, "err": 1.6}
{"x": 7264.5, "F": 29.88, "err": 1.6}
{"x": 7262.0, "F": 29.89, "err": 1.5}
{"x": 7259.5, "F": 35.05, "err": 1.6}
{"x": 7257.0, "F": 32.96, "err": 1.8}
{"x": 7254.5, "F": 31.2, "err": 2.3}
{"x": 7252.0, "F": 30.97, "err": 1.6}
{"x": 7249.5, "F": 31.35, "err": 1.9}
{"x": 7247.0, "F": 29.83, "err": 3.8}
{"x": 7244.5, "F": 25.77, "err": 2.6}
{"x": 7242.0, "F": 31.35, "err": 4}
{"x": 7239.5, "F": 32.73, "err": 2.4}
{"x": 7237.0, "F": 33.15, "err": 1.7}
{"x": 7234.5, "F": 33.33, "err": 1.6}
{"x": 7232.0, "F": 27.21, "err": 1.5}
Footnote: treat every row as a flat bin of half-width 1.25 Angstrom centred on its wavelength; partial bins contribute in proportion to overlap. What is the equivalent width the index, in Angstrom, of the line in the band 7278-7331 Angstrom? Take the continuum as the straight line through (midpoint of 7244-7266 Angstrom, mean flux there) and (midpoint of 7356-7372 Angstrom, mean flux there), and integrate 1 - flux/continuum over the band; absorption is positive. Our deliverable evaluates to 3.6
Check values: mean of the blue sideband 30.9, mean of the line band 28.4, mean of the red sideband 30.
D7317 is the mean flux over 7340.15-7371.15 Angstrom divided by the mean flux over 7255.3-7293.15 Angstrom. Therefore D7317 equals 1.05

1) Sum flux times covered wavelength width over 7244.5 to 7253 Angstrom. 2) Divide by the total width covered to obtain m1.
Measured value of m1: 30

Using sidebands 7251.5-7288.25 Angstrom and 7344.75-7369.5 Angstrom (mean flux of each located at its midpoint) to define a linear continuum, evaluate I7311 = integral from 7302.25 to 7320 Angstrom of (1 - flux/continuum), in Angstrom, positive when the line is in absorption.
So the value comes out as 2.7 Angstrom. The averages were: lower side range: 28.5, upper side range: 30.2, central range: 24.9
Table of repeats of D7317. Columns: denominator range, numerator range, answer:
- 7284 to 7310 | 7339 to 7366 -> 1.02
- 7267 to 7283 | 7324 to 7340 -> 1.17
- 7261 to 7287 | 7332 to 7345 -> 1.08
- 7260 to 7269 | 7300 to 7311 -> 0.86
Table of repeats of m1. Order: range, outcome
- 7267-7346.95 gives 28.1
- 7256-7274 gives 28.6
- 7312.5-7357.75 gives 29.6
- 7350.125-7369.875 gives 30.3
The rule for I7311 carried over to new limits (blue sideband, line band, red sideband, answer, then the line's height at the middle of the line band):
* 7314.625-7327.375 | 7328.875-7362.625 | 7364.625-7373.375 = 0.88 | 30.6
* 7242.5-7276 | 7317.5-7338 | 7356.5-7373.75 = -0.66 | 29.6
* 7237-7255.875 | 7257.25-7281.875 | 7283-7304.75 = 2.38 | 30.8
